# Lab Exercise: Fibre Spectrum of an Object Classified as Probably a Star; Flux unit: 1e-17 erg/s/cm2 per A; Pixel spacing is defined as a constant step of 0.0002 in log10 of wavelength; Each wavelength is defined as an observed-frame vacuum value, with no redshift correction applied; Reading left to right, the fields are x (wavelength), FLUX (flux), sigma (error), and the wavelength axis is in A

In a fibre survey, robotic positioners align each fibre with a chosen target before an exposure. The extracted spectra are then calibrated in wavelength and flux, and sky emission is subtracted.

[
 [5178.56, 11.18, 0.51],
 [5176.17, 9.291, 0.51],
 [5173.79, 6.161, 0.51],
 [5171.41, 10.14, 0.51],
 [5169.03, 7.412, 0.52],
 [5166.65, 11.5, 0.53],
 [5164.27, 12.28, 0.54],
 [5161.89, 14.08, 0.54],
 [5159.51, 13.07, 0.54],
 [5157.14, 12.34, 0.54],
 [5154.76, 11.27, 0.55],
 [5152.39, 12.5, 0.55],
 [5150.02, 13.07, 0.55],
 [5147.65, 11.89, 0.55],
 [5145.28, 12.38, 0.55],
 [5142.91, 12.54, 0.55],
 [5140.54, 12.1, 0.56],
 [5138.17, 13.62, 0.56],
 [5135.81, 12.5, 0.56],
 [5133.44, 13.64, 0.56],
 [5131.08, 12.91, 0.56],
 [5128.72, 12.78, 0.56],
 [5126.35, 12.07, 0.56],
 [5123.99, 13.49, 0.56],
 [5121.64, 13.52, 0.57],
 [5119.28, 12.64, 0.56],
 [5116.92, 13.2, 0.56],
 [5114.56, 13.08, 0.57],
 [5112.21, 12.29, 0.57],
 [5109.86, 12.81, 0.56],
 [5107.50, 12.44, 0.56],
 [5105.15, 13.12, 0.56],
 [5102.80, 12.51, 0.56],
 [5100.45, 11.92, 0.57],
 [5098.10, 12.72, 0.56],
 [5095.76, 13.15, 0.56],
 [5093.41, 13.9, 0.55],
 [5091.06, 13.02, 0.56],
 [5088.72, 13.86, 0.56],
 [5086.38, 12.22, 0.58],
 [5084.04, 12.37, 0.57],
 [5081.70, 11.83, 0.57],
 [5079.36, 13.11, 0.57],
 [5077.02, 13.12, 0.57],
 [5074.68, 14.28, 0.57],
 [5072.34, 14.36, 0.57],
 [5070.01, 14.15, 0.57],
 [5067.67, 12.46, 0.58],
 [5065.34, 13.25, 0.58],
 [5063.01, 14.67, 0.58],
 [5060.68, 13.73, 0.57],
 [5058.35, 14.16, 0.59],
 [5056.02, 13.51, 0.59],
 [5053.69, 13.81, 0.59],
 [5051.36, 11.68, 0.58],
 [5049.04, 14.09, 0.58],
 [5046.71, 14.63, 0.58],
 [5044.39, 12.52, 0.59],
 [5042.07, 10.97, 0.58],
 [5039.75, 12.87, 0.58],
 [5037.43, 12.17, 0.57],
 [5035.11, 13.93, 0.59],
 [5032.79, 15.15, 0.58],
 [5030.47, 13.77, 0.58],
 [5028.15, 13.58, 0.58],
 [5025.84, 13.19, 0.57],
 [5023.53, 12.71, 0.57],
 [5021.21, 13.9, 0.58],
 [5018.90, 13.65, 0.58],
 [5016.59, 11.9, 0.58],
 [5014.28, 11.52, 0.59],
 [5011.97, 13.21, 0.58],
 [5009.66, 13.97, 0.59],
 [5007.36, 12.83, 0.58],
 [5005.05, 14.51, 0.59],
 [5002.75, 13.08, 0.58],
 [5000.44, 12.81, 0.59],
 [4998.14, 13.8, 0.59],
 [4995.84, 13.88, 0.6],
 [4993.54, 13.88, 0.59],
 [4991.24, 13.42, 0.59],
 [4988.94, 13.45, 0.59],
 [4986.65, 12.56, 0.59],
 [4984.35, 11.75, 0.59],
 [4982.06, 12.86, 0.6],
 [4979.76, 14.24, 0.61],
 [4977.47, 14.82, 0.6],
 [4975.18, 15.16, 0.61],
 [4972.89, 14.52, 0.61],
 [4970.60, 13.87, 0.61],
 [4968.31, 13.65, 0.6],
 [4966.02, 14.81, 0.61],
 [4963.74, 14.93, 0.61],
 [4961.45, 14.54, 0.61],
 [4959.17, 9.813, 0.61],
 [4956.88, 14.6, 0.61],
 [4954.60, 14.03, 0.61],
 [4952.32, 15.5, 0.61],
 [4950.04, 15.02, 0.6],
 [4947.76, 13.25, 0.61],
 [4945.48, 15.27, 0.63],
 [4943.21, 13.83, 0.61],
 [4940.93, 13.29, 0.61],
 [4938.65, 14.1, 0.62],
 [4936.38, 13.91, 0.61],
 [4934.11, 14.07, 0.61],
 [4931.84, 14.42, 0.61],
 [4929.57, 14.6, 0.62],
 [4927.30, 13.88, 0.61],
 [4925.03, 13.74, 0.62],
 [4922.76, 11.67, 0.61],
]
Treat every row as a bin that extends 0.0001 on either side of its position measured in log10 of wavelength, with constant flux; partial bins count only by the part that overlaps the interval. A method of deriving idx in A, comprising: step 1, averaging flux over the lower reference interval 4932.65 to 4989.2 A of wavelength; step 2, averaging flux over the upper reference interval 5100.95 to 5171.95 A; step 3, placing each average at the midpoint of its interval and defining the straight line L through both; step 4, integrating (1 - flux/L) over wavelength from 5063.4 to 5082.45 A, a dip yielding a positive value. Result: -0.6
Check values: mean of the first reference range 13.9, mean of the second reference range 12.5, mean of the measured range 13.4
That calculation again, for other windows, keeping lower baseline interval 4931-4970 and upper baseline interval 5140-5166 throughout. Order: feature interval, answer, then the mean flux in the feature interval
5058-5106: -0.6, 13.2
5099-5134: -0.1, 12.8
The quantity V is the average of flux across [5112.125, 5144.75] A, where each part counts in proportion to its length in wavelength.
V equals 12.9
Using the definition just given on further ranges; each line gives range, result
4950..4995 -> 13.8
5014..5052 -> 13.1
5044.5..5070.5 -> 13.6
